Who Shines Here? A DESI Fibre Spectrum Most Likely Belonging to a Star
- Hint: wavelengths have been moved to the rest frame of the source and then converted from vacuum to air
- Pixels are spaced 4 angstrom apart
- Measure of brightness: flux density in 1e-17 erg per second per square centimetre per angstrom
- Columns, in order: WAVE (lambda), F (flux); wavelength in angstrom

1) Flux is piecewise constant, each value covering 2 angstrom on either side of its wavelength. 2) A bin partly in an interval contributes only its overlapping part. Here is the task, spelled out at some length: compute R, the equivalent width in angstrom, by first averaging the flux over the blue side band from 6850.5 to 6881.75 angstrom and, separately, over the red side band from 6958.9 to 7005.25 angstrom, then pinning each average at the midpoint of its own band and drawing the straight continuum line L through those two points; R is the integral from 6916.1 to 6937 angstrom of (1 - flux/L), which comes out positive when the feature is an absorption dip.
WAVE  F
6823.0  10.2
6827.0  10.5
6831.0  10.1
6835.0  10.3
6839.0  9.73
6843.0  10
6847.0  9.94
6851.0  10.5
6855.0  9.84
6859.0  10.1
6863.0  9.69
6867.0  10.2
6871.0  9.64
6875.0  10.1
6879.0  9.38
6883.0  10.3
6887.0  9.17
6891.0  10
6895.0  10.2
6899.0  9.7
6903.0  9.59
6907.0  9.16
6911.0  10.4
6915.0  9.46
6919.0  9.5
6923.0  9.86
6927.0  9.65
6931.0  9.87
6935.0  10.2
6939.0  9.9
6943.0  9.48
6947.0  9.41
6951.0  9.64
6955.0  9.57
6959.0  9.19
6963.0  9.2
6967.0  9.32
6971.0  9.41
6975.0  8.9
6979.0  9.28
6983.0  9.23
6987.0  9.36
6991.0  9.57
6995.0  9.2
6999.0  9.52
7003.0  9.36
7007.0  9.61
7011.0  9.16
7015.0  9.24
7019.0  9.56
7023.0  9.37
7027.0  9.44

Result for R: -0.45 angstrom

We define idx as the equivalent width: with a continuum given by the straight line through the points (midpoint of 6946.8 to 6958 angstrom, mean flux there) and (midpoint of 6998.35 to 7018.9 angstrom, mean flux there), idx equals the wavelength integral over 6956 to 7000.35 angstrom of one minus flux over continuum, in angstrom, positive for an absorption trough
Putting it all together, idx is 0.8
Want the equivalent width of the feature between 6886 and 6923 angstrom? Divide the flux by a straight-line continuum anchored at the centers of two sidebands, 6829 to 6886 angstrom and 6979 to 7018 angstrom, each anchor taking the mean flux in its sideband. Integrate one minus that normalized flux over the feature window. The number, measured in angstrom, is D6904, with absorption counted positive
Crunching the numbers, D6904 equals 0.2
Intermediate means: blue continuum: 9.97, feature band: 9.71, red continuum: 9.36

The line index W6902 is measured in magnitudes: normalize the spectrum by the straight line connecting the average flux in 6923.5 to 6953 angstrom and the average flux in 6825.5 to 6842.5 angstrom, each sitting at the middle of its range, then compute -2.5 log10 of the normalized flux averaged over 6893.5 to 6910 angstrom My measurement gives 0.02 mag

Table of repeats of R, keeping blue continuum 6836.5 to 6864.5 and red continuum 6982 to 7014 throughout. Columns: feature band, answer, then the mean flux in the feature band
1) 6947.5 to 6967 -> 0.3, 9.39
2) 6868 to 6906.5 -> 0.2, 9.77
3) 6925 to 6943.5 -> -0.4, 9.85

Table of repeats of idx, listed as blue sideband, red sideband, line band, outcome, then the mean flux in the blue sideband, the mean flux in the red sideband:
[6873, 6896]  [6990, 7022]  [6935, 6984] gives 0.8 angstrom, 9.84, 9.4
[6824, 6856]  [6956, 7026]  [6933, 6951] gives -0.3 angstrom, 10.1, 9.33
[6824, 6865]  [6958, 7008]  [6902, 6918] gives 0.1 angstrom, 10.1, 9.32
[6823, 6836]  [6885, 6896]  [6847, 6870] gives 0.0 angstrom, 10.3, 9.75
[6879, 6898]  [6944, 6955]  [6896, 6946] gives -0.3 angstrom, 9.85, 9.53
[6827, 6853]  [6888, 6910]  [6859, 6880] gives 0.2 angstrom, 10.1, 9.73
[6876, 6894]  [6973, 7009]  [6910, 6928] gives -0.2 angstrom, 9.76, 9.34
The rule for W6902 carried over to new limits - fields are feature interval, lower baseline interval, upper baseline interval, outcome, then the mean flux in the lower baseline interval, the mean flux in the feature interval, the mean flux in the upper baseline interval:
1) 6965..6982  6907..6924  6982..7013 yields 0.029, 9.73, 9.23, 9.38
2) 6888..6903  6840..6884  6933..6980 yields -0.009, 9.96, 9.86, 9.46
